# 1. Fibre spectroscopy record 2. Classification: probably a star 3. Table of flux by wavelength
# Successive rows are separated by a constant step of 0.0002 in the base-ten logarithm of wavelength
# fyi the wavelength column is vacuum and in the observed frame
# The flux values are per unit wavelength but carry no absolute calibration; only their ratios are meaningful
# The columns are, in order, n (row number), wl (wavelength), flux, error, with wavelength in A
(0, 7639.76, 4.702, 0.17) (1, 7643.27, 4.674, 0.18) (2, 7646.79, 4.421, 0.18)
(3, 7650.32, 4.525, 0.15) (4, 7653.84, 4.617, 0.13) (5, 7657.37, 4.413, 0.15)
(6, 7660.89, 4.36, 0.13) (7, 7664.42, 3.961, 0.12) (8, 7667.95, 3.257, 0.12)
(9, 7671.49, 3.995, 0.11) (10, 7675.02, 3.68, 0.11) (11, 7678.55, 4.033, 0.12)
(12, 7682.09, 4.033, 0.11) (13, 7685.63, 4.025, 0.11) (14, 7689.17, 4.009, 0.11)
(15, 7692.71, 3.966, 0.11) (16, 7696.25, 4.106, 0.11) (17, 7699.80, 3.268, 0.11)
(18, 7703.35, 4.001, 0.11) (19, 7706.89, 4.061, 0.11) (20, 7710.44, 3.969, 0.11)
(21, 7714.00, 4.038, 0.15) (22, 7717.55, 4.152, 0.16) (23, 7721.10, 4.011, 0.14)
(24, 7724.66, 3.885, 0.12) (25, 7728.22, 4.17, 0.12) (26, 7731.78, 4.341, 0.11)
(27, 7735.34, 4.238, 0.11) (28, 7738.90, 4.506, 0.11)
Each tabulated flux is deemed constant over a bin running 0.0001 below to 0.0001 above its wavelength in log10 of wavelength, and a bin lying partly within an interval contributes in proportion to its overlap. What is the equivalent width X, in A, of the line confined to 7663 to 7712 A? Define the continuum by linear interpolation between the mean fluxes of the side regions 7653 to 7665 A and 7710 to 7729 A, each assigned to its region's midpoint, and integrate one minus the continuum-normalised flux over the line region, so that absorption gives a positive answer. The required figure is 3.7 A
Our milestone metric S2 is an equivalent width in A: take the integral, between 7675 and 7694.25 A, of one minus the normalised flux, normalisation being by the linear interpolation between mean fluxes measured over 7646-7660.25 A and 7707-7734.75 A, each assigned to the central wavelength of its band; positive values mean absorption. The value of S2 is 1.4 A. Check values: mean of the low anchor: 4.49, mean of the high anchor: 4.09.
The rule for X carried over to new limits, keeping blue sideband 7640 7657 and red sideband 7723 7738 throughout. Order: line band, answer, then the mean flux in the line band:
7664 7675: 1.9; 3.7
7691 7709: 1.8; 3.88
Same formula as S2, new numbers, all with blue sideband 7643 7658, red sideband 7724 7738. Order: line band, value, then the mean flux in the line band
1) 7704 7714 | 0.6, 4.02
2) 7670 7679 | 1.1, 3.88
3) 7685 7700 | 1.5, 3.93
